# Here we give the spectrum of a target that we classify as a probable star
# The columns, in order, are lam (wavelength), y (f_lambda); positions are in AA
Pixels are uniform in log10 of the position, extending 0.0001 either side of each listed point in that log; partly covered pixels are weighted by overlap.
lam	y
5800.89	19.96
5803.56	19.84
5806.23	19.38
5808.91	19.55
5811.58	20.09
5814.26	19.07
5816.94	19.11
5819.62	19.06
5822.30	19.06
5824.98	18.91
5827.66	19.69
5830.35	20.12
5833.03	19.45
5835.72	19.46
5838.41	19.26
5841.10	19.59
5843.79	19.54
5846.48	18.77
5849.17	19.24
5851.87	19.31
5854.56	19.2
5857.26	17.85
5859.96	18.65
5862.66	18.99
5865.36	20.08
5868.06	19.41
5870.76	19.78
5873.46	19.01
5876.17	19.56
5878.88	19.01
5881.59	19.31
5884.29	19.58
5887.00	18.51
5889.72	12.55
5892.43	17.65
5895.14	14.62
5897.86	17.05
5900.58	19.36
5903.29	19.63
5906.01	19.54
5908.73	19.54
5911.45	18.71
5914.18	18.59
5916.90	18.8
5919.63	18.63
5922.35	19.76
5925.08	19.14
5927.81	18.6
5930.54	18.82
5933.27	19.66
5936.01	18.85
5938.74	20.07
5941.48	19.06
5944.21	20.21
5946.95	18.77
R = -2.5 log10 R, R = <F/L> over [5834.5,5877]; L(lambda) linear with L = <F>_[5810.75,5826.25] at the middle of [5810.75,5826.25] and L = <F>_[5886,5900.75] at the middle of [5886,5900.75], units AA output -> -0.09 mag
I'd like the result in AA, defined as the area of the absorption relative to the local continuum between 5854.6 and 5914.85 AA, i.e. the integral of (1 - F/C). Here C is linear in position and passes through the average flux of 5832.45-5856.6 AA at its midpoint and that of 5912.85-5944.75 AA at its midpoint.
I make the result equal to 2.2 AA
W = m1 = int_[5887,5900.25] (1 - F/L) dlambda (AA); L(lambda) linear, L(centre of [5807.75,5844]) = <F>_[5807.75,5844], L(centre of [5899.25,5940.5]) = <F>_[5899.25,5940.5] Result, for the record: 2.2 AA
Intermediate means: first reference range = 19.4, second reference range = 19.2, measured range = 16.1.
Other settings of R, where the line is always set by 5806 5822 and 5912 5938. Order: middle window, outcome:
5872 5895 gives 0.07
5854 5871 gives 0.01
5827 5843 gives -0.02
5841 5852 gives 0.00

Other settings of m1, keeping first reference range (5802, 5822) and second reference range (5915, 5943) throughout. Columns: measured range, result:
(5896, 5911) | 0.27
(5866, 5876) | -0.10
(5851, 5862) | 0.33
